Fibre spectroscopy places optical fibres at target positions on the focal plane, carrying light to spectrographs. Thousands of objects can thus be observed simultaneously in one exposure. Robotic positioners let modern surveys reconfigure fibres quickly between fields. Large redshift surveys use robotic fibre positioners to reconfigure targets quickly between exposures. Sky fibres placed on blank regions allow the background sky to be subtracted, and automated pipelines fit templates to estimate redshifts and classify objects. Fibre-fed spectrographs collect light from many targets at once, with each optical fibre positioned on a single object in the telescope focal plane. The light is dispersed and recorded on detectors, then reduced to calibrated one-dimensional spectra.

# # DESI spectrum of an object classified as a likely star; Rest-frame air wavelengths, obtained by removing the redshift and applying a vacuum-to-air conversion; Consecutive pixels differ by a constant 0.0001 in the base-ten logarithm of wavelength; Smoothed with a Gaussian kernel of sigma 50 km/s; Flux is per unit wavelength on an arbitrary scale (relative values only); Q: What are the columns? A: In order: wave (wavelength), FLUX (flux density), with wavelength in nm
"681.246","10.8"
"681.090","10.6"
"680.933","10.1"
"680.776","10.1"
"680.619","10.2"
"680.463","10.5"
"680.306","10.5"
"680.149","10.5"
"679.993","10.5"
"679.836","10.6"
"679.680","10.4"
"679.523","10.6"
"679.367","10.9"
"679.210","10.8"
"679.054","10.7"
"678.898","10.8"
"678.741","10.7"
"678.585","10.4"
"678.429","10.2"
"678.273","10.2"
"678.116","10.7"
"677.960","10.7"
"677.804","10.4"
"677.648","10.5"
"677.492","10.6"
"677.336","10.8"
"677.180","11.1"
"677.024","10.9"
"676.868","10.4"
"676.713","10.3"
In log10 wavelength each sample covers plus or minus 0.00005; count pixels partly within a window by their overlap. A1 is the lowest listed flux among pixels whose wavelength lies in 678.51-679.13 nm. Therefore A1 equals 10.4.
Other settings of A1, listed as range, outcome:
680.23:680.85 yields 10.1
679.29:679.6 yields 10.6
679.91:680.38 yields 10.5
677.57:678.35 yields 10.2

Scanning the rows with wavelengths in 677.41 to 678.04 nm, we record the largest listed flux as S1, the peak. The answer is 10.7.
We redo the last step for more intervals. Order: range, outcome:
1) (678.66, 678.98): 10.8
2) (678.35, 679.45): 10.9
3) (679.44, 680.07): 10.6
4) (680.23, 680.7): 10.5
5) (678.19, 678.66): 10.4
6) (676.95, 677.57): 11.1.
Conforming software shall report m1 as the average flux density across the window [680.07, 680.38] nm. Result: 10.5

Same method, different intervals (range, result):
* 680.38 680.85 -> 10.3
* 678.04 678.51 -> 10.4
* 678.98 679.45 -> 10.8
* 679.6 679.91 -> 10.5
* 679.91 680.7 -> 10.4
